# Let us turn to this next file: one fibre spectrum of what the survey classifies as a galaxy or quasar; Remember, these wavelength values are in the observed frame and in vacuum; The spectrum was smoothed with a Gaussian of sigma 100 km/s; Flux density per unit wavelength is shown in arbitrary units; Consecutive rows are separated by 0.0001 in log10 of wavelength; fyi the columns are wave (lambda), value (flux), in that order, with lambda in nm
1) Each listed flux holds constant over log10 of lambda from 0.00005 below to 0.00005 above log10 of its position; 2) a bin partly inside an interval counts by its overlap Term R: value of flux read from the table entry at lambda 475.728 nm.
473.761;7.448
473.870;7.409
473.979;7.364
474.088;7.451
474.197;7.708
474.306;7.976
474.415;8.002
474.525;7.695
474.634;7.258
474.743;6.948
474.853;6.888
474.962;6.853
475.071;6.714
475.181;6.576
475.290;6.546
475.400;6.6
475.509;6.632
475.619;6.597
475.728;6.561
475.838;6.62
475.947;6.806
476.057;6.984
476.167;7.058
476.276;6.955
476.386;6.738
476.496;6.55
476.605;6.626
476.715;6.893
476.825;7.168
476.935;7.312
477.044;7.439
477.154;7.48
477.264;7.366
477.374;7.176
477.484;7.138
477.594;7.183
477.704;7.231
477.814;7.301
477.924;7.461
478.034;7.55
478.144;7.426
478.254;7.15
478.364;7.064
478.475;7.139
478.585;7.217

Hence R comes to 6.561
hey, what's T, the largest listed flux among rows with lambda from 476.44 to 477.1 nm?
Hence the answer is 7.439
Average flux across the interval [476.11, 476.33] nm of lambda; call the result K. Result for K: 7.02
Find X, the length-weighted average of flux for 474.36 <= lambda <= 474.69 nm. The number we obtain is 7.65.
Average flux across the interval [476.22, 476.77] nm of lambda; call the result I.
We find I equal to 6.76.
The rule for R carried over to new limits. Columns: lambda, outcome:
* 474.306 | 7.976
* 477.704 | 7.231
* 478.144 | 7.426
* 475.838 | 6.62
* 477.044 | 7.439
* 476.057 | 6.984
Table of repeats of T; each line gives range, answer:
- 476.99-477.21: 7.48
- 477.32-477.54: 7.176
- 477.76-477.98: 7.461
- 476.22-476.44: 6.955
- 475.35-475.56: 6.632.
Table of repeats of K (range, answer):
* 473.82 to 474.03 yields 7.39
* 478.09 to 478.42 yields 7.2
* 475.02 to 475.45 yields 6.6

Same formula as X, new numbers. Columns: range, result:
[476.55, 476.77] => 6.77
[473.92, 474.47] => 7.7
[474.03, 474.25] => 7.59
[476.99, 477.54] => 7.31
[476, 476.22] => 6.99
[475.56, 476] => 6.65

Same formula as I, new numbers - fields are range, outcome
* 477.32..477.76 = 7.18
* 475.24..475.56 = 6.59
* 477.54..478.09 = 7.35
